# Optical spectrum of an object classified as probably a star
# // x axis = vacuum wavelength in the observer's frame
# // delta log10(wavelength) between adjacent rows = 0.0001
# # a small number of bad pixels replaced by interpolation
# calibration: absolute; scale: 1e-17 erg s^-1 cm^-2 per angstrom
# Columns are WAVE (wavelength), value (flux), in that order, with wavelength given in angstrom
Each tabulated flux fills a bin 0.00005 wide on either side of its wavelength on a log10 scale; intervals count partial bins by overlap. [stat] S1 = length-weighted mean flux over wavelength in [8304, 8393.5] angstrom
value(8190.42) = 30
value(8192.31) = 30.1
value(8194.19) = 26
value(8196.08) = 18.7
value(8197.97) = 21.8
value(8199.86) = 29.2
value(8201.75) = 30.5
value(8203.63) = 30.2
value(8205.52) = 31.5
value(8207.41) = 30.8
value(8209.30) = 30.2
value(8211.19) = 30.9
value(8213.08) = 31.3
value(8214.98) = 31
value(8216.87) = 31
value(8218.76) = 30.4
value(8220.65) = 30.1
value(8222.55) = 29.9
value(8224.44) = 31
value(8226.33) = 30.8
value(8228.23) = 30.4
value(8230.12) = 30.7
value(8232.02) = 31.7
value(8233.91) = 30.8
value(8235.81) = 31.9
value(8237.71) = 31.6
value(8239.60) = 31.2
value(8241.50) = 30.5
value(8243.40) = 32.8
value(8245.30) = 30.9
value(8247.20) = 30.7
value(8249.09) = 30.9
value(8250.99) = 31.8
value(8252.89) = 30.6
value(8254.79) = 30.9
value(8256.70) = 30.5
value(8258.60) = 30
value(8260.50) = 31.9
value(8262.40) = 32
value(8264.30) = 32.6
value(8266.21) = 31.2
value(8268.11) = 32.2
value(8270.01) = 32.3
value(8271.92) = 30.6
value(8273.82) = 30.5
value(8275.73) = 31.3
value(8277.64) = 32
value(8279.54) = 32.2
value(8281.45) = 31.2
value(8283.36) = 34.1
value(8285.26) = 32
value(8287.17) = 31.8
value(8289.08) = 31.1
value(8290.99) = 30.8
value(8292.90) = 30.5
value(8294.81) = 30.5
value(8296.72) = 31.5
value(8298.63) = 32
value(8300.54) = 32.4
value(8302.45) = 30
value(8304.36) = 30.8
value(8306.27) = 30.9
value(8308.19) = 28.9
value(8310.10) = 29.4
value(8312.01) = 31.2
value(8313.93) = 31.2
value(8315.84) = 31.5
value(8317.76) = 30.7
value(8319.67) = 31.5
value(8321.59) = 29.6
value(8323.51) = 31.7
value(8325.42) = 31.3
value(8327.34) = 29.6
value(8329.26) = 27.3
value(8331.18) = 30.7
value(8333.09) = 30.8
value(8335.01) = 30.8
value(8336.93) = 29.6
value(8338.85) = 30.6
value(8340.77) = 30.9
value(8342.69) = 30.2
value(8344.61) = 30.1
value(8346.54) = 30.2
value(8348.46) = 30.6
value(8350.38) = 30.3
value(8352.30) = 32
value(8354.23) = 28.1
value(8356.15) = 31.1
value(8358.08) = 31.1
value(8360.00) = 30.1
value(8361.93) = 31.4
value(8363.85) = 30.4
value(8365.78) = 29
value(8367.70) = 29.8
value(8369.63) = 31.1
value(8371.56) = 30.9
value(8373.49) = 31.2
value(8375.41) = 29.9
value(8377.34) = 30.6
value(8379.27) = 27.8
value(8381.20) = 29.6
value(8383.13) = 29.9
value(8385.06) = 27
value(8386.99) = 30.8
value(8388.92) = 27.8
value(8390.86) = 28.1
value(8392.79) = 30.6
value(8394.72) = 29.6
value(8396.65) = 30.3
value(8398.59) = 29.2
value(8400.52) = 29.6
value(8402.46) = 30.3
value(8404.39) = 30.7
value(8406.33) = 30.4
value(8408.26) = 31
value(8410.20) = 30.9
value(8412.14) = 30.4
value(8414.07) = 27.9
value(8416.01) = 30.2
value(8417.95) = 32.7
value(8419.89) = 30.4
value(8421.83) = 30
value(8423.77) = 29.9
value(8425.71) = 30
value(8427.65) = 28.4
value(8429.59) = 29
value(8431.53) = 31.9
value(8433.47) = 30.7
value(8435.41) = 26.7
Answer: 30.2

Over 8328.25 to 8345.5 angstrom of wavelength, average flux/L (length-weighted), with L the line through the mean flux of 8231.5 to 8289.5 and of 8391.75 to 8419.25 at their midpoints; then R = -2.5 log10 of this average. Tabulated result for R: 0.026 mag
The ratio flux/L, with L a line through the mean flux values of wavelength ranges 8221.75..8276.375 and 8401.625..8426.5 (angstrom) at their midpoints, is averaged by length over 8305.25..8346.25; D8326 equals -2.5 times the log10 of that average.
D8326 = 0.015 mag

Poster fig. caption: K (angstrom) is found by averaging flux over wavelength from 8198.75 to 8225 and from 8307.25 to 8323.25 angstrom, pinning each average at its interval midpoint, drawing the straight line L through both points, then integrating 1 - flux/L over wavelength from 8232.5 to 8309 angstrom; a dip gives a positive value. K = -2.0 angstrom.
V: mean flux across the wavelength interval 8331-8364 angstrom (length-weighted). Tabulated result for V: 30.5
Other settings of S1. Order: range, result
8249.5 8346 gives 31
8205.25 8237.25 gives 30.8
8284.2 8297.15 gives 31.2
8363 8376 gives 30.3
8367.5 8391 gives 29.6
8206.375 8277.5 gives 31.1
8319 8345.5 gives 30.3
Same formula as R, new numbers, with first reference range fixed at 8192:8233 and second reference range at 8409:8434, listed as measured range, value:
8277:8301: -0.07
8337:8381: -0.01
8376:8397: 0.03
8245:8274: -0.06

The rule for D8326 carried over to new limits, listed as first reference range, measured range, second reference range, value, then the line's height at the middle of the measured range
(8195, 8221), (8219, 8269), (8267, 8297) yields -0.030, 30.3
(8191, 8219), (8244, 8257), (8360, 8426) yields -0.066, 29.1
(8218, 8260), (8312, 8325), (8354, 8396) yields -0.027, 30.3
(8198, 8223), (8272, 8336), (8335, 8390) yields -0.029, 30.1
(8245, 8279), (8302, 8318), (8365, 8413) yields 0.008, 30.8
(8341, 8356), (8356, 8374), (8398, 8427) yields -0.010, 30.3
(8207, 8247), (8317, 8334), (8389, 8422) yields 0.004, 30.5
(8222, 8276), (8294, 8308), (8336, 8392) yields -0.014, 30.7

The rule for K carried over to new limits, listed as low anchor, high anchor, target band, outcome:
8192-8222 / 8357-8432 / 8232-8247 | -1.1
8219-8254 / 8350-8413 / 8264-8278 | -0.3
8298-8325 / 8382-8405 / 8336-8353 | -0.1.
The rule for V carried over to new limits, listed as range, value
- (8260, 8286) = 31.9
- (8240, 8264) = 31.2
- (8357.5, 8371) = 30.4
